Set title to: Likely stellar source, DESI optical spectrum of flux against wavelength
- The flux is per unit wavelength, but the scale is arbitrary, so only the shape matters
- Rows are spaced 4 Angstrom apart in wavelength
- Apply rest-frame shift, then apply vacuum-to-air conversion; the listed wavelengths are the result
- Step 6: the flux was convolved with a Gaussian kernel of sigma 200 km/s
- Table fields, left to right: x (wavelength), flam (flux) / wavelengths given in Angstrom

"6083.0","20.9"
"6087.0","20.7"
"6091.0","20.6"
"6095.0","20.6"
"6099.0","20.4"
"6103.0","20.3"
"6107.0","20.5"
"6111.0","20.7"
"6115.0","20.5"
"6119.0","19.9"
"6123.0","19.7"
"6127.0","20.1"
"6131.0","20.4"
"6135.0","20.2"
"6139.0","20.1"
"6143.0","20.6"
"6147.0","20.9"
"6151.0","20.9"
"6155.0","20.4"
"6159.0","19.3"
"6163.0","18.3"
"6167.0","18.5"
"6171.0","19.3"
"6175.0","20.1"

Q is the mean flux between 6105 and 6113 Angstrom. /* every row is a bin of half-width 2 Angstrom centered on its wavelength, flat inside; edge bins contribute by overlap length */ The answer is 20.6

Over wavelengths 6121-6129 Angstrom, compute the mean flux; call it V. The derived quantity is 19.9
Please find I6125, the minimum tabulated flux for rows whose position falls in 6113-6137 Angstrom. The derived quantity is 19.7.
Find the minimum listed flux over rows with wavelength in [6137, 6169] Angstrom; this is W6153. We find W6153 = 18.3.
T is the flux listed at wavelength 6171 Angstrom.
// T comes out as 19.3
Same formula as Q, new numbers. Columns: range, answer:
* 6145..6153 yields 20.9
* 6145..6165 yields 20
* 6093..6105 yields 20.4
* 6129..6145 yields 20.3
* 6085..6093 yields 20.6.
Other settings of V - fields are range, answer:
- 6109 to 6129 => 20.2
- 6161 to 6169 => 18.4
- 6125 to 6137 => 20.2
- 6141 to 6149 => 20.8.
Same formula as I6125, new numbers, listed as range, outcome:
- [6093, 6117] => 20.3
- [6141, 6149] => 20.6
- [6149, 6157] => 20.4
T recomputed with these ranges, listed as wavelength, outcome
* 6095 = 20.6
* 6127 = 20.1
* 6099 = 20.4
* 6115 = 20.5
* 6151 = 20.9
